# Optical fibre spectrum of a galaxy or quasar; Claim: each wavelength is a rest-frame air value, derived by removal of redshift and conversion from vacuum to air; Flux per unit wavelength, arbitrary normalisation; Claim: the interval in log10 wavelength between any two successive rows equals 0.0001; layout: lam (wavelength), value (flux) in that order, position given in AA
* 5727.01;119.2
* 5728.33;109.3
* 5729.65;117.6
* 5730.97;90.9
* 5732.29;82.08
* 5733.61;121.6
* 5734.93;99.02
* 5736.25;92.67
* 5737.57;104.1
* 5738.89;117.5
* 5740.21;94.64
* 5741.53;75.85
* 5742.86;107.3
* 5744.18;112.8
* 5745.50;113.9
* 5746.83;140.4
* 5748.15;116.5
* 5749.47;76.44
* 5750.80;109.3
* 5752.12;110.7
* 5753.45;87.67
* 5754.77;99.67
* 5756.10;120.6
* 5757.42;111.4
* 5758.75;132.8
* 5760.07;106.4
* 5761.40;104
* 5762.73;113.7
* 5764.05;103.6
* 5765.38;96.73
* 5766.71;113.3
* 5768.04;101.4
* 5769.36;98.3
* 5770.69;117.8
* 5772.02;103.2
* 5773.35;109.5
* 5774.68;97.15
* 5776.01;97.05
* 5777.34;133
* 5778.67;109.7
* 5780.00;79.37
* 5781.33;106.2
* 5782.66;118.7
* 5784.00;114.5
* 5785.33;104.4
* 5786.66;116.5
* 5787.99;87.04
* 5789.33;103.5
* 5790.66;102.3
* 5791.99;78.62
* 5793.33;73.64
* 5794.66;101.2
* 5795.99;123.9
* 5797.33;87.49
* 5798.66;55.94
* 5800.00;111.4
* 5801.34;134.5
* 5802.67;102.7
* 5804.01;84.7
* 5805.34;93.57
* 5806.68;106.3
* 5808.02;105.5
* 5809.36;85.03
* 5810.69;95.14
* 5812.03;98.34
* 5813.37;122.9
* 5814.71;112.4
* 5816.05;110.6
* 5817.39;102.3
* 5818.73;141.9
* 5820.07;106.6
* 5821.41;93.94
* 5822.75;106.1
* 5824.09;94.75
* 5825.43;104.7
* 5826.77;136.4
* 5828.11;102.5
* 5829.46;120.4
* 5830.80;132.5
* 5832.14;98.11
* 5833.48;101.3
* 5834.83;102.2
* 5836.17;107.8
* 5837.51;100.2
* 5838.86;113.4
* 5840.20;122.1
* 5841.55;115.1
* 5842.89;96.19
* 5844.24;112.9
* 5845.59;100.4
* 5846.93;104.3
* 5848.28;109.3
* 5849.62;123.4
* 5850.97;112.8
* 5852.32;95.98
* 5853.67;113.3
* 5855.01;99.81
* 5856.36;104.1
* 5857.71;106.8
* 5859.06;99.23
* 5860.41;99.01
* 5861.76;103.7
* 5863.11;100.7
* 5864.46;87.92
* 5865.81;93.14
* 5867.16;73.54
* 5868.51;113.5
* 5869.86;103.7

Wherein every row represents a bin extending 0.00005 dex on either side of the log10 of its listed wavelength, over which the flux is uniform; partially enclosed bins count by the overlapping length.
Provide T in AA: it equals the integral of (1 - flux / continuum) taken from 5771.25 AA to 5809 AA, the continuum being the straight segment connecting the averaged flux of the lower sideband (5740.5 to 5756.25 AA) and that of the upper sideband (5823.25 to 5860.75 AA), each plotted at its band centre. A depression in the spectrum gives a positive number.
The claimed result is 1.8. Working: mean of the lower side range 105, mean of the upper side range 108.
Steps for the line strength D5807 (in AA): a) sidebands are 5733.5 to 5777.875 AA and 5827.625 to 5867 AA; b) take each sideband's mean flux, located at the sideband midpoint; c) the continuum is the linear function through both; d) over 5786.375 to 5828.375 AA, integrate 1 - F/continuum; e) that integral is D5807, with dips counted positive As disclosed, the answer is 1.5 AA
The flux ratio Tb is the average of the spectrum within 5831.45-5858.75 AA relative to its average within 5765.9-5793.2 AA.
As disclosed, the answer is 1.03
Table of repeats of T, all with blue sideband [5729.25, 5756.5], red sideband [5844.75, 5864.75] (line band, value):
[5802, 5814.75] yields 0.5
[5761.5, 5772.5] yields -0.2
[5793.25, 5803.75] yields 0.5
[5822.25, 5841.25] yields -1.1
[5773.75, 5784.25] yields -0.3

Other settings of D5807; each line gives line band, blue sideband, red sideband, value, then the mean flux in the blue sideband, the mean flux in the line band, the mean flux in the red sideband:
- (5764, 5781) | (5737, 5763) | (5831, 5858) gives 0.5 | 108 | 105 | 107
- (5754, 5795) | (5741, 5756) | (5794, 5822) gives -0.1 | 105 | 105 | 104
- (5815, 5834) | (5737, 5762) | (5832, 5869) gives -1.1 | 107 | 111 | 104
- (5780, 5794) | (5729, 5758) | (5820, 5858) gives 0.9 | 105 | 99.5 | 108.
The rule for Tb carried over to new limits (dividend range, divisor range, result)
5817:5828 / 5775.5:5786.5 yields 1.02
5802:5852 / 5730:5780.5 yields 1.02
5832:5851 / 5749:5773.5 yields 1.02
